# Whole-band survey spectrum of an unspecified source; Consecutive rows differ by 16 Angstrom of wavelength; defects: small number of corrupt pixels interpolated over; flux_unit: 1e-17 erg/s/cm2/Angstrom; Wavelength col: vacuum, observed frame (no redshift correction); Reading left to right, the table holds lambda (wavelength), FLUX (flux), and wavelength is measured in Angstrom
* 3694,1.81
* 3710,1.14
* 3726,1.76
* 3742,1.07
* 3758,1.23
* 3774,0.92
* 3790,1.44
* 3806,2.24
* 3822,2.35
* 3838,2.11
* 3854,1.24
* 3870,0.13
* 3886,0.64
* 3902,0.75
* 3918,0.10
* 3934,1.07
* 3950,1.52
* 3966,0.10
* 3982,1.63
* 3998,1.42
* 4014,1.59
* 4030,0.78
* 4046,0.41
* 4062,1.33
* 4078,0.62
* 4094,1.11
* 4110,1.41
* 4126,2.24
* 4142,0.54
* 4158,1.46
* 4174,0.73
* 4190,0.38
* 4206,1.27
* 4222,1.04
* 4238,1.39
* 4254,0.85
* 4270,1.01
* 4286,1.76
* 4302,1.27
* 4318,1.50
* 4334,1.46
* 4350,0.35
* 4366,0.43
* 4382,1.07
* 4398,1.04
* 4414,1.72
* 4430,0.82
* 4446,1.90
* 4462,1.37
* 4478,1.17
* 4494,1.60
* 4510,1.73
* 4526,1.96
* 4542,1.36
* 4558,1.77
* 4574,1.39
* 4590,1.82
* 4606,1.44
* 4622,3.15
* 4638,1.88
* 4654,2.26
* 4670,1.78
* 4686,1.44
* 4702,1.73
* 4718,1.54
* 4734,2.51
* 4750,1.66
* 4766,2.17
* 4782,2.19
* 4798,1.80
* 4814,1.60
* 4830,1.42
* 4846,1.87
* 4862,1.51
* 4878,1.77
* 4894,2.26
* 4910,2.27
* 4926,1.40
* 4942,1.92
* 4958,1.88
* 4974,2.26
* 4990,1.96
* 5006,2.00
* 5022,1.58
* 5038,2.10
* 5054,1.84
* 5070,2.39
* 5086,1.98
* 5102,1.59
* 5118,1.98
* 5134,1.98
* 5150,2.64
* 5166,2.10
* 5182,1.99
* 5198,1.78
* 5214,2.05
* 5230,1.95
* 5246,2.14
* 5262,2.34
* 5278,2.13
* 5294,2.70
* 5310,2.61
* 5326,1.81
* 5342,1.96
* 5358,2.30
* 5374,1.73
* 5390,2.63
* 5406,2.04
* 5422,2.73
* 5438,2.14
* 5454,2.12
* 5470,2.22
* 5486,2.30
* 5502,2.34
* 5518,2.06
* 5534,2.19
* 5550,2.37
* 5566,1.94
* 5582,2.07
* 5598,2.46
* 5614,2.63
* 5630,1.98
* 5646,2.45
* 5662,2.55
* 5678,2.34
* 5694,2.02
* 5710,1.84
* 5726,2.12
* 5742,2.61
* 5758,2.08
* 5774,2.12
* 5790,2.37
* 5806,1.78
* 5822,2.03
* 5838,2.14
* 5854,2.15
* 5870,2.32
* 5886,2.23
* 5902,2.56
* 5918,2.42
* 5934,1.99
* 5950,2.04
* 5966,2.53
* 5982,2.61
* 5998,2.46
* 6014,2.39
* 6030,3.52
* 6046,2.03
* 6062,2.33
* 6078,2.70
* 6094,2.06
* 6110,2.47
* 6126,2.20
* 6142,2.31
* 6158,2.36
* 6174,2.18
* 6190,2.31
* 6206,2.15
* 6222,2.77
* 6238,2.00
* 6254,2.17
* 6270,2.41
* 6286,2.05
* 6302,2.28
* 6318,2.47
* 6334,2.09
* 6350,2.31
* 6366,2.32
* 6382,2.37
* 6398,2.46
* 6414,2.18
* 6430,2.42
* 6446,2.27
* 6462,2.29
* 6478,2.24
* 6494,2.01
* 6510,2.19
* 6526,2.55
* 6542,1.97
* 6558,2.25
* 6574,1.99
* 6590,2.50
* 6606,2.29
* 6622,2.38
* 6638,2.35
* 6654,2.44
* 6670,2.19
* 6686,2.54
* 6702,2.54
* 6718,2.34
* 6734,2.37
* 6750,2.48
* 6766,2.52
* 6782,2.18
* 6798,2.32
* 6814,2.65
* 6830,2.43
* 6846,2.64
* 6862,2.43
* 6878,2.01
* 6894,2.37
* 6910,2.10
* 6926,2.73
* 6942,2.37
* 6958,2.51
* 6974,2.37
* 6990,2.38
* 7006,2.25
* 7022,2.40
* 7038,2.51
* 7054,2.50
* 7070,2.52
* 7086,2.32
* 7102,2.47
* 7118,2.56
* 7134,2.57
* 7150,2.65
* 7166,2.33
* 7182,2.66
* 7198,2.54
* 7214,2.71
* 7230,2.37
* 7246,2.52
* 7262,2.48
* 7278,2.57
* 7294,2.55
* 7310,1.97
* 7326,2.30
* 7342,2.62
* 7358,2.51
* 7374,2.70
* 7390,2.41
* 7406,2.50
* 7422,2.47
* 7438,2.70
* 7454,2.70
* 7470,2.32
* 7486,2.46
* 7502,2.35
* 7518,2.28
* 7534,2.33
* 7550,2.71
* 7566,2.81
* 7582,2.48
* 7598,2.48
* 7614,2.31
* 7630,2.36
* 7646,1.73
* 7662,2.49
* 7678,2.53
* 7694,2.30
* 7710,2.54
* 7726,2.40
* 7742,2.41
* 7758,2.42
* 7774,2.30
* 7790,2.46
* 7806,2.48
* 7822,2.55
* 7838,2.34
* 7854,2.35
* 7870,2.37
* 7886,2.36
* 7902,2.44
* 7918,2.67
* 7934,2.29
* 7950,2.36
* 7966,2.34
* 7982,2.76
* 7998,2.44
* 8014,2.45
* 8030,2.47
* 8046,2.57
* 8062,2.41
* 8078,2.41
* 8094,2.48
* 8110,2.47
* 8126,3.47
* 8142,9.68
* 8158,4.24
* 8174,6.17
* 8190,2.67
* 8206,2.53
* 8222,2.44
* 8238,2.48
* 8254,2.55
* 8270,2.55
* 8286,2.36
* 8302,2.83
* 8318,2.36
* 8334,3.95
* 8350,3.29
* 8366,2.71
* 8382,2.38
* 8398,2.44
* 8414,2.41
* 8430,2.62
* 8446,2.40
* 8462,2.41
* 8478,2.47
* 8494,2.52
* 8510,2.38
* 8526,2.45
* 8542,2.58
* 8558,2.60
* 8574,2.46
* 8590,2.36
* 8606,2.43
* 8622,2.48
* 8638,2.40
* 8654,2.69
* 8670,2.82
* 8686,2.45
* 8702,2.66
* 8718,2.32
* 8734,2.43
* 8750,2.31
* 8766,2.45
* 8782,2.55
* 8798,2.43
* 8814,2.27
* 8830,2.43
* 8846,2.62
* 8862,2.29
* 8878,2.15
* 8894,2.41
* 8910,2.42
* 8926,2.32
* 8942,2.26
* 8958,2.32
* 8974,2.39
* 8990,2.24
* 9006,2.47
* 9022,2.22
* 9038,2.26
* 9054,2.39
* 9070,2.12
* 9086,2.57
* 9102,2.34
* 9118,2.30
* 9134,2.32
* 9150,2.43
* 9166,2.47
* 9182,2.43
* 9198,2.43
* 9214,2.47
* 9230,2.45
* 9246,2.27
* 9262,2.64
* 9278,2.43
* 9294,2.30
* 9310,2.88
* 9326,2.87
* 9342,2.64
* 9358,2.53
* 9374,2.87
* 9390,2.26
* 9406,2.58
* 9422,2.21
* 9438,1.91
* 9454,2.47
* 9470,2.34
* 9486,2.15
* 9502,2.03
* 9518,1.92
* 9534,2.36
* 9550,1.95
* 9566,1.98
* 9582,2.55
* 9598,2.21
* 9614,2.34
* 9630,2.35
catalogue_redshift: 0.24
